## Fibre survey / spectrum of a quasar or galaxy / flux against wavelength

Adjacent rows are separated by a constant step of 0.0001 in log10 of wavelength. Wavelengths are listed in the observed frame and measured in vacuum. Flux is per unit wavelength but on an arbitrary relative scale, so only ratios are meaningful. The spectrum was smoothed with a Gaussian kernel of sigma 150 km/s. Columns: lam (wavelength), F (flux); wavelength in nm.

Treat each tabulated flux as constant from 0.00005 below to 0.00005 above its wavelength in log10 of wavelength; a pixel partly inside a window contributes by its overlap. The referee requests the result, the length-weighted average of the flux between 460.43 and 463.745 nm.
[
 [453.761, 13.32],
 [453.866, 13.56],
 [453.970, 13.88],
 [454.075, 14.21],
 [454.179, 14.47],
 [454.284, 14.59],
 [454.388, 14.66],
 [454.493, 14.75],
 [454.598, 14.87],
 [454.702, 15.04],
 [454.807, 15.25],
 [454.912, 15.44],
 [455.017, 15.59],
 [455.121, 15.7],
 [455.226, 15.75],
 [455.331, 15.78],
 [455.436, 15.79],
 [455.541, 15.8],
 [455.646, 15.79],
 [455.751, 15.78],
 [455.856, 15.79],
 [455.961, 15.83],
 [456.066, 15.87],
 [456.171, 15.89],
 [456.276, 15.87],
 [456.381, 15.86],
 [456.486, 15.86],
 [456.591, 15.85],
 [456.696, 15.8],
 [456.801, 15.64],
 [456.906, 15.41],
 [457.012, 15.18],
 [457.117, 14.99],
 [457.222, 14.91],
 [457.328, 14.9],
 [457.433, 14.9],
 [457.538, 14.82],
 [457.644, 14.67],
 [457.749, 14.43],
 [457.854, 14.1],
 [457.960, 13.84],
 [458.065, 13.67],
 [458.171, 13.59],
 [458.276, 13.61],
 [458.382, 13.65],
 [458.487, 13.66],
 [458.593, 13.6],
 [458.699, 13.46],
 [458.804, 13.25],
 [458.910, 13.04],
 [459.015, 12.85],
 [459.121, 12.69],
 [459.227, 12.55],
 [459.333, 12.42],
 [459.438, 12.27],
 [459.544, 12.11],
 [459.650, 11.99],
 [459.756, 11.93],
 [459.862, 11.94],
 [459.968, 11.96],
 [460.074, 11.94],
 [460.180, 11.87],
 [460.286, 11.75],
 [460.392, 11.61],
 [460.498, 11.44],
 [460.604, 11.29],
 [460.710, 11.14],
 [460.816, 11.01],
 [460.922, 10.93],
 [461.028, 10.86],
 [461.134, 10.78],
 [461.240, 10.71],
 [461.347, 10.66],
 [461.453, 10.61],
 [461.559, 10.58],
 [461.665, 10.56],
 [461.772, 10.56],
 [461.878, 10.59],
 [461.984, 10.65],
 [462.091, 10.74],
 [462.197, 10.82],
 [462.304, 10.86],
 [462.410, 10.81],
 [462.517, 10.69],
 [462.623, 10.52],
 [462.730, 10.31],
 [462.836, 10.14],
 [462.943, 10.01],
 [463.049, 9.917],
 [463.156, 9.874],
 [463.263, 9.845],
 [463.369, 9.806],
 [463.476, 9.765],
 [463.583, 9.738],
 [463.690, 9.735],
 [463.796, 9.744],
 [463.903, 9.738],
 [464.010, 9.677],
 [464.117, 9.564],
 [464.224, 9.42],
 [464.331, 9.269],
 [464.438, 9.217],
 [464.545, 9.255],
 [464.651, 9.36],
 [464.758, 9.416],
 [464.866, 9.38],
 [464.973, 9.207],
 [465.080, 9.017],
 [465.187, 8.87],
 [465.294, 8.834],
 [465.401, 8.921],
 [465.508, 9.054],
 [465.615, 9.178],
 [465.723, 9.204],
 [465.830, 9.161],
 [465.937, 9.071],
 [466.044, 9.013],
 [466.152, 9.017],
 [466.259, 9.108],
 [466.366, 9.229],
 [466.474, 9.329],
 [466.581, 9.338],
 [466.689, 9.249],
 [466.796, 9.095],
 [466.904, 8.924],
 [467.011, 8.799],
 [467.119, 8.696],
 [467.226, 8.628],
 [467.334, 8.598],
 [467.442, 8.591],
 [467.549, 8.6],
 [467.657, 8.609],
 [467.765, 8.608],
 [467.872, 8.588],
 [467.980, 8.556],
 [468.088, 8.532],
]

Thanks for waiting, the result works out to 10.5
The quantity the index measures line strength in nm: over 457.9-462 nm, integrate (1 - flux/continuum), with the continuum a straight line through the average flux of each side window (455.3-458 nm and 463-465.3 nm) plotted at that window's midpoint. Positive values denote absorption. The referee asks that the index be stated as 0.25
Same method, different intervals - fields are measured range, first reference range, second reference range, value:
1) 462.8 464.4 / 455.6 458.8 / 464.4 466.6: 0.11 nm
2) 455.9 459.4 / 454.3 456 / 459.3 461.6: -0.22 nm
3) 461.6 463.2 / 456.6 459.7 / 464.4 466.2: 0.08 nm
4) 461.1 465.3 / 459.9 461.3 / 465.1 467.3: 0.11 nm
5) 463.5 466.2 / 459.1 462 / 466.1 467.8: 0.12 nm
